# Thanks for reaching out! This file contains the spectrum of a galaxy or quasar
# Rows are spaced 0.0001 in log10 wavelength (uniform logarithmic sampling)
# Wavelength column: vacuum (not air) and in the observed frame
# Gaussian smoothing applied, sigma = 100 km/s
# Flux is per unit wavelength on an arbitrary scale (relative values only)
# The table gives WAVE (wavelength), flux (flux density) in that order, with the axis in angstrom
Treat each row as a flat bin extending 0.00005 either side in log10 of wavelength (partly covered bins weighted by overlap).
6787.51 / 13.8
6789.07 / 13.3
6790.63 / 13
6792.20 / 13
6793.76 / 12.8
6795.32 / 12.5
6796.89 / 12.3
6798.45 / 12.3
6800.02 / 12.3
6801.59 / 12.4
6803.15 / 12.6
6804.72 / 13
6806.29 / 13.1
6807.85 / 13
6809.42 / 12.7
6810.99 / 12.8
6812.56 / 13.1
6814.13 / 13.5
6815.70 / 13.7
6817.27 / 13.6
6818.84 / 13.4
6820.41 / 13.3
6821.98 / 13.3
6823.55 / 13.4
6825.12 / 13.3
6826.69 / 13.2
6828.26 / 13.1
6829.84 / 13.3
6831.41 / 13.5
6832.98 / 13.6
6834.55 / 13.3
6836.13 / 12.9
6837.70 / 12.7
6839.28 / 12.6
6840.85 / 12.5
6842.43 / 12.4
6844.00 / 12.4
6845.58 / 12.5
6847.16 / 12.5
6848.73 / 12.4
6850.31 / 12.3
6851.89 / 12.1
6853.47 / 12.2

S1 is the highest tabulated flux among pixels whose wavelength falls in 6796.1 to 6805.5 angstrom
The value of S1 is 13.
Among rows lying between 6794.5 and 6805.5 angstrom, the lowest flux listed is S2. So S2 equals 12.3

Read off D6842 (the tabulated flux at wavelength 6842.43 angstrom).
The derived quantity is 12.4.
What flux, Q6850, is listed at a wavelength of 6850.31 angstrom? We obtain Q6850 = 12.3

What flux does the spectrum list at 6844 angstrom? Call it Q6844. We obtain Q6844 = 12.4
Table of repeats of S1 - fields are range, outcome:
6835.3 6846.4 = 12.9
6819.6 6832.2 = 13.5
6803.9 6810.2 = 13.1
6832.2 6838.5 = 13.6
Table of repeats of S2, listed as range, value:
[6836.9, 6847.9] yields 12.4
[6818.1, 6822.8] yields 13.3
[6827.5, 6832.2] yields 13.1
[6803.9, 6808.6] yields 13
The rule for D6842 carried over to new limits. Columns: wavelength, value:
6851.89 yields 12.1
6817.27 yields 13.6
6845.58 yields 12.5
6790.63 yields 13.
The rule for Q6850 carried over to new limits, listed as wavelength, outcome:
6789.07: 13.3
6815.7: 13.7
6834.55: 13.3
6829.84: 13.3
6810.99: 12.8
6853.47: 12.2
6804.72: 13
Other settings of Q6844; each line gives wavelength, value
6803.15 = 12.6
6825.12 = 13.3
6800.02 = 12.3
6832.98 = 13.6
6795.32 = 12.5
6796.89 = 12.3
